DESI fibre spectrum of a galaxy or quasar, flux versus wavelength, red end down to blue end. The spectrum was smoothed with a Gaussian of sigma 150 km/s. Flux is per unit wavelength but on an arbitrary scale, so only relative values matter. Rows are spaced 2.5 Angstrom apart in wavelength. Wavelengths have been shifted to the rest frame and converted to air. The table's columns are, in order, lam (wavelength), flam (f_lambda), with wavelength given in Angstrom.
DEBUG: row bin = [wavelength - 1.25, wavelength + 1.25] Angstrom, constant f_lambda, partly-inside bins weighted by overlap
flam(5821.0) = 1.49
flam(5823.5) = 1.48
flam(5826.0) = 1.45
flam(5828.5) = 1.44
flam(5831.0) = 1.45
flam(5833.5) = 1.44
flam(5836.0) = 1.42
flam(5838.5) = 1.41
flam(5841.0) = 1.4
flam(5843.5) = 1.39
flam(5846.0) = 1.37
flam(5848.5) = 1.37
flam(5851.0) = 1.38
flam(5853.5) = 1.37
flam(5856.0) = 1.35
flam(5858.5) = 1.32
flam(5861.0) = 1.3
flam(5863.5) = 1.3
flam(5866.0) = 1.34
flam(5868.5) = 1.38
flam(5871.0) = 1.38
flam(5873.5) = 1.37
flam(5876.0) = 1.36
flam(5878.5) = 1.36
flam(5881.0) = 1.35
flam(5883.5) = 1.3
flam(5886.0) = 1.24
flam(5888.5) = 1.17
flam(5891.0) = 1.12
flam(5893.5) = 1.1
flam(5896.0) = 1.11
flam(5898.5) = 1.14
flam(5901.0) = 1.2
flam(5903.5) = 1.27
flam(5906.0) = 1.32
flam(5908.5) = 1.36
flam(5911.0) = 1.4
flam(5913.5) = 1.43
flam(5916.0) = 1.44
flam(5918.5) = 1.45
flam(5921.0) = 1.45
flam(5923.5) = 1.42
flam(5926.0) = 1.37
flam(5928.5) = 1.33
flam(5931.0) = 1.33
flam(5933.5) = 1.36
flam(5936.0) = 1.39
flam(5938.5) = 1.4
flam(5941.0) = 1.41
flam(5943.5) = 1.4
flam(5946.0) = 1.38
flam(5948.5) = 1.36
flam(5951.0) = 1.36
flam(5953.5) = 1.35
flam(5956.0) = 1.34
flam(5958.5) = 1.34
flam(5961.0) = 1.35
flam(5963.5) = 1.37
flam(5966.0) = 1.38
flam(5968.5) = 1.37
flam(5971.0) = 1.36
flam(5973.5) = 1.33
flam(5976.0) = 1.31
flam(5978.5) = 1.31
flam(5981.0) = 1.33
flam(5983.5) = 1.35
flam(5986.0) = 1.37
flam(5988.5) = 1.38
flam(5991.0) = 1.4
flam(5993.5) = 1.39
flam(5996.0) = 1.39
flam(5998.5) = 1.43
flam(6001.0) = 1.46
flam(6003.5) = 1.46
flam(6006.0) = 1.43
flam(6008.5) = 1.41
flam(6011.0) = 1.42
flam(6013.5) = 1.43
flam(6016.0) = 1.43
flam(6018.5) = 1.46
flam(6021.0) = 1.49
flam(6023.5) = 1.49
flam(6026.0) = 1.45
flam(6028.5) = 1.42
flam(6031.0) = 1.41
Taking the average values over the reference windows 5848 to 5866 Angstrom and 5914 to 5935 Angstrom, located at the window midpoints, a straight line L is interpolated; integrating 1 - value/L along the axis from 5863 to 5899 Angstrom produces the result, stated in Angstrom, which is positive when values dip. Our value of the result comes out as 2.4 Angstrom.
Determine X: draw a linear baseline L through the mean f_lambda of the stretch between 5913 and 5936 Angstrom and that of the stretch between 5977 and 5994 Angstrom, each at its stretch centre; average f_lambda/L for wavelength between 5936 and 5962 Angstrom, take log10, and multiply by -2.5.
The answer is 0.01 mag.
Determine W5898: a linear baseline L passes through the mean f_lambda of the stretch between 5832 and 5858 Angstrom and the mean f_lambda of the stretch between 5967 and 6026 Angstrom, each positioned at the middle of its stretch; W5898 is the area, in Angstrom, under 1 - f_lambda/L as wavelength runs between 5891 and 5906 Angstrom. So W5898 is 2.37 Angstrom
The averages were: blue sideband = 1.39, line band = 1.17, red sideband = 1.4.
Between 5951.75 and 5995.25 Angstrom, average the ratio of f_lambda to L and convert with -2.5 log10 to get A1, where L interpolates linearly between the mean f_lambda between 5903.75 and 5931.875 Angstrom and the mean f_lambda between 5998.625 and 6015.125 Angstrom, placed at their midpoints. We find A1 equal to 0.048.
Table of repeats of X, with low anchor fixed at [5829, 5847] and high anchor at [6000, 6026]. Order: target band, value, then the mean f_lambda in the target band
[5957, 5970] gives 0.06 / 1.36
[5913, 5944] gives 0.03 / 1.4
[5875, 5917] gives 0.12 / 1.27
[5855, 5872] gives 0.06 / 1.34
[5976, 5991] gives 0.07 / 1.35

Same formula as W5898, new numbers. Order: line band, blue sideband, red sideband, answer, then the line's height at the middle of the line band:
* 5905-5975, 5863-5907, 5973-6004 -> -2.76 Angstrom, 1.33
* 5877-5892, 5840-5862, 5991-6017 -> 1.25 Angstrom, 1.38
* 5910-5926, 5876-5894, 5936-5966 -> -1.44 Angstrom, 1.31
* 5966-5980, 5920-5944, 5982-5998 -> 0.43 Angstrom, 1.38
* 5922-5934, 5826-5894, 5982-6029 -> 0.15 Angstrom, 1.38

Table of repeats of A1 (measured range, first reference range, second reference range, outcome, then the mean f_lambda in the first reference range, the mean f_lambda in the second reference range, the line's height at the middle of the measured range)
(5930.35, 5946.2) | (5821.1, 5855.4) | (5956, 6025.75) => 0.01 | 1.41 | 1.39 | 1.4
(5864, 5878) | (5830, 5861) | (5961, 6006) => 0.02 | 1.39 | 1.38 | 1.38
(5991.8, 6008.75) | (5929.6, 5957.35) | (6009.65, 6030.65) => 0.00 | 1.37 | 1.45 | 1.43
